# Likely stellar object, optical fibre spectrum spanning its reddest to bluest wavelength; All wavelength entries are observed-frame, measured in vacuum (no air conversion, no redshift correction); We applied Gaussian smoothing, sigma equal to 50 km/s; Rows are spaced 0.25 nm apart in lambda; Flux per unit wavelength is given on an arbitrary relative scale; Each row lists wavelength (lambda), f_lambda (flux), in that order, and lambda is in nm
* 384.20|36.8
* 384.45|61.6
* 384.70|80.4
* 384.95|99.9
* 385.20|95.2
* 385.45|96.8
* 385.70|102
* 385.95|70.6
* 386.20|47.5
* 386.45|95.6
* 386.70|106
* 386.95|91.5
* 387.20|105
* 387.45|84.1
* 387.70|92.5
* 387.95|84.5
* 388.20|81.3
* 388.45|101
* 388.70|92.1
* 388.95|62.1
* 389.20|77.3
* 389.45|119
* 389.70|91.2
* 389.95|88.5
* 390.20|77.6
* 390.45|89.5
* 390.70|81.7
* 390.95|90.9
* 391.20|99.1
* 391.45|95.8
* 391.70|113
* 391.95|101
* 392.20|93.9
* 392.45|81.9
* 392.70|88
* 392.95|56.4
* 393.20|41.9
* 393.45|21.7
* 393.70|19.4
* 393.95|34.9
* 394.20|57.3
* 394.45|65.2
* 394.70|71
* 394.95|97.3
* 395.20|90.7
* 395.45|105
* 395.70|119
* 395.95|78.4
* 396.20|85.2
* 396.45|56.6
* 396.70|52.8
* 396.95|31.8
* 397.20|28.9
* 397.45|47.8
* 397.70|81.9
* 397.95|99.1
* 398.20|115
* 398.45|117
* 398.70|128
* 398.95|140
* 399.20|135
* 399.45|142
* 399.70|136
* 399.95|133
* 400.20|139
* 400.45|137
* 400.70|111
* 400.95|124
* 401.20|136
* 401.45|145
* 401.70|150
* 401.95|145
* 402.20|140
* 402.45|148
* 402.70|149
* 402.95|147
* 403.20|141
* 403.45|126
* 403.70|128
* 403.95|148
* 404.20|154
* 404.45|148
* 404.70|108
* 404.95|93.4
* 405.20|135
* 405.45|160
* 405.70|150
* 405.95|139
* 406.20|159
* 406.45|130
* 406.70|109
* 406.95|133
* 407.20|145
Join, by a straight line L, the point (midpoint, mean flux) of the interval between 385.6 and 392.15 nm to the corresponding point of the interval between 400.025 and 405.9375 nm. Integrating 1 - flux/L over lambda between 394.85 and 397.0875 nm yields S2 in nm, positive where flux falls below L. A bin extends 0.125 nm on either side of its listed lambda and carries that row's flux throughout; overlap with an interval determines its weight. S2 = 0.67 nm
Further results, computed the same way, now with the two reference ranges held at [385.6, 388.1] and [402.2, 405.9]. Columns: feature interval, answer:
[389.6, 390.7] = 0.13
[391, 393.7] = 0.69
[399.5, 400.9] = -0.05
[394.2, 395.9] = 0.36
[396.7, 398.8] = 0.72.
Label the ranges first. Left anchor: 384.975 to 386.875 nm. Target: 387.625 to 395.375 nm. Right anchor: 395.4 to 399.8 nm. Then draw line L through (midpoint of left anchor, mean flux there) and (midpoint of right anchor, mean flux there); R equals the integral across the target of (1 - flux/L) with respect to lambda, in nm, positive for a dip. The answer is 0.99 nm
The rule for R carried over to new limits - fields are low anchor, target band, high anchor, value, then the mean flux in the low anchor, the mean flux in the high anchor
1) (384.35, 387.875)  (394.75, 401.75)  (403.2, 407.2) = 0.82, 87.9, 135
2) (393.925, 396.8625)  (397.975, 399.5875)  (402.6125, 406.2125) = -0.44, 77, 138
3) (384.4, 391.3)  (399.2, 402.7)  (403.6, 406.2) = -0.32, 88.3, 138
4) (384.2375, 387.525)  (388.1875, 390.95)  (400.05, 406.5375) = 0.26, 86.1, 138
